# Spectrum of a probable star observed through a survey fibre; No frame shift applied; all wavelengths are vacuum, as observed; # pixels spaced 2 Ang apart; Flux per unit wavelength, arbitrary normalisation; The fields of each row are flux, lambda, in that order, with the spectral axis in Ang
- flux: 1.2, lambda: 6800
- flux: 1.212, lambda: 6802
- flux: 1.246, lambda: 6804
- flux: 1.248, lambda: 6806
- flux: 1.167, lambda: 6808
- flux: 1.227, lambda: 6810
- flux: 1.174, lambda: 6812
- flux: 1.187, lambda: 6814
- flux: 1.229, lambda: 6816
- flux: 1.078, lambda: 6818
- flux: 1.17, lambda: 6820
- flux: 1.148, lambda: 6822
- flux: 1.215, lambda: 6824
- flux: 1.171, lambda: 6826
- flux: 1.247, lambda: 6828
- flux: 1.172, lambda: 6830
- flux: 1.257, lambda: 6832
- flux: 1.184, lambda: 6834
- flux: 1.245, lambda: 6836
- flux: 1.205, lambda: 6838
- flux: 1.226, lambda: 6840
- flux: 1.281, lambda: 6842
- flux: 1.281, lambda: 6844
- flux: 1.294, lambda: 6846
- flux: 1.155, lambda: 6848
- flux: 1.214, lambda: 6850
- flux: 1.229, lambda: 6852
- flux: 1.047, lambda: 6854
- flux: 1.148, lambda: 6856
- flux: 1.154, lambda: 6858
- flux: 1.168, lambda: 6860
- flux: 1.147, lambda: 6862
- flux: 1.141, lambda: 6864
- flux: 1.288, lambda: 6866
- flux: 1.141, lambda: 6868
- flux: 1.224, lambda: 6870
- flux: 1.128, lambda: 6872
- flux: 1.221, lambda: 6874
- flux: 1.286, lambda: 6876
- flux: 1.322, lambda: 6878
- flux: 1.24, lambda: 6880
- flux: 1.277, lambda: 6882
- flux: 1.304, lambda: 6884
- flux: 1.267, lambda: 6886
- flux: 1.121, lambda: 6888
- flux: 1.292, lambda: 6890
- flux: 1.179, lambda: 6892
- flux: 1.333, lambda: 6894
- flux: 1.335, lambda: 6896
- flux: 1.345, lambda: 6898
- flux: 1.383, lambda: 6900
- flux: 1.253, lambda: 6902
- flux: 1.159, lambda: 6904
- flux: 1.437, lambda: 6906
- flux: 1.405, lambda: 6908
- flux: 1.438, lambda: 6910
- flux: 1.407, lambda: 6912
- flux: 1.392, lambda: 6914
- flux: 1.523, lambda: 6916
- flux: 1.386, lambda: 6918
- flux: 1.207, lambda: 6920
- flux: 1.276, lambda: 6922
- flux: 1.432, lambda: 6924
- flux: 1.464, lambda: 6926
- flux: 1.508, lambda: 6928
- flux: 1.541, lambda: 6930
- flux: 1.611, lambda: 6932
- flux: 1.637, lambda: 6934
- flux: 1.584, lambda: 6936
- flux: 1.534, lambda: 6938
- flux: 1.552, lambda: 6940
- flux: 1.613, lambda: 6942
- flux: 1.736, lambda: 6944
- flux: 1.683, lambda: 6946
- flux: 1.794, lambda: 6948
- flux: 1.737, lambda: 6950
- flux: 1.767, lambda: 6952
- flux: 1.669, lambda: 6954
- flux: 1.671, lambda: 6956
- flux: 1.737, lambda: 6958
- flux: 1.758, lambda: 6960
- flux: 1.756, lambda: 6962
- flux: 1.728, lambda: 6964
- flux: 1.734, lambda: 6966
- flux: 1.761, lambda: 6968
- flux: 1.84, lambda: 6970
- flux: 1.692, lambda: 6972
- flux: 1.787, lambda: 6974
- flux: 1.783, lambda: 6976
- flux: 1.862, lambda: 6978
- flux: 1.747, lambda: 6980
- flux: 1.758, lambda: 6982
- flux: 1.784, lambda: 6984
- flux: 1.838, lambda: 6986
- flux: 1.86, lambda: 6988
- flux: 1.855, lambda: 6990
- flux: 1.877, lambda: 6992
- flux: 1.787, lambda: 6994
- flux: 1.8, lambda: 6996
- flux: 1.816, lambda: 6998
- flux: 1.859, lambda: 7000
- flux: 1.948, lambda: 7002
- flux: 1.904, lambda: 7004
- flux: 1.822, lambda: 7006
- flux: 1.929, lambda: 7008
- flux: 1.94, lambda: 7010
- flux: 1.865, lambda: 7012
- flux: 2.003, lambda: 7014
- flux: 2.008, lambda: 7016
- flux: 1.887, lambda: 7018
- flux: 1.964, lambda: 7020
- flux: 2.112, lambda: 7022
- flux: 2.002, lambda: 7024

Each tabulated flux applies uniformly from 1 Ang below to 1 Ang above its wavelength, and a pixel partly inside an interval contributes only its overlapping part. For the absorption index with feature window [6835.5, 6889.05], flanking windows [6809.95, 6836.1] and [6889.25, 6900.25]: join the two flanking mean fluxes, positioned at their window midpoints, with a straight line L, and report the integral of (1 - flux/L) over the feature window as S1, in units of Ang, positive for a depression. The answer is 1.7 Ang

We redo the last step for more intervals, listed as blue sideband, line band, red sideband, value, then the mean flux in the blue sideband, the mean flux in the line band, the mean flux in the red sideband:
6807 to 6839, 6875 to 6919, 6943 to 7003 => 4.78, 1.19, 1.32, 1.78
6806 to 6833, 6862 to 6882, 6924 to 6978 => 2.38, 1.19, 1.22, 1.68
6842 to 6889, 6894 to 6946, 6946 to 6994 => 1.94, 1.21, 1.45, 1.77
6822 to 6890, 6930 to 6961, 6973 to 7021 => -0.82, 1.21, 1.67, 1.86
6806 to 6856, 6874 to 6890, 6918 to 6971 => 1.50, 1.2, 1.26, 1.62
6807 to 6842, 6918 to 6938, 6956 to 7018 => 1.59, 1.2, 1.47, 1.83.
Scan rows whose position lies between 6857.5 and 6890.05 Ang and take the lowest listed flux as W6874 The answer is 1.121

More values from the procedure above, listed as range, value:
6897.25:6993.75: 1.159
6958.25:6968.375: 1.728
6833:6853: 1.155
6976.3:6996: 1.747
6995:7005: 1.8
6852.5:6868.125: 1.047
